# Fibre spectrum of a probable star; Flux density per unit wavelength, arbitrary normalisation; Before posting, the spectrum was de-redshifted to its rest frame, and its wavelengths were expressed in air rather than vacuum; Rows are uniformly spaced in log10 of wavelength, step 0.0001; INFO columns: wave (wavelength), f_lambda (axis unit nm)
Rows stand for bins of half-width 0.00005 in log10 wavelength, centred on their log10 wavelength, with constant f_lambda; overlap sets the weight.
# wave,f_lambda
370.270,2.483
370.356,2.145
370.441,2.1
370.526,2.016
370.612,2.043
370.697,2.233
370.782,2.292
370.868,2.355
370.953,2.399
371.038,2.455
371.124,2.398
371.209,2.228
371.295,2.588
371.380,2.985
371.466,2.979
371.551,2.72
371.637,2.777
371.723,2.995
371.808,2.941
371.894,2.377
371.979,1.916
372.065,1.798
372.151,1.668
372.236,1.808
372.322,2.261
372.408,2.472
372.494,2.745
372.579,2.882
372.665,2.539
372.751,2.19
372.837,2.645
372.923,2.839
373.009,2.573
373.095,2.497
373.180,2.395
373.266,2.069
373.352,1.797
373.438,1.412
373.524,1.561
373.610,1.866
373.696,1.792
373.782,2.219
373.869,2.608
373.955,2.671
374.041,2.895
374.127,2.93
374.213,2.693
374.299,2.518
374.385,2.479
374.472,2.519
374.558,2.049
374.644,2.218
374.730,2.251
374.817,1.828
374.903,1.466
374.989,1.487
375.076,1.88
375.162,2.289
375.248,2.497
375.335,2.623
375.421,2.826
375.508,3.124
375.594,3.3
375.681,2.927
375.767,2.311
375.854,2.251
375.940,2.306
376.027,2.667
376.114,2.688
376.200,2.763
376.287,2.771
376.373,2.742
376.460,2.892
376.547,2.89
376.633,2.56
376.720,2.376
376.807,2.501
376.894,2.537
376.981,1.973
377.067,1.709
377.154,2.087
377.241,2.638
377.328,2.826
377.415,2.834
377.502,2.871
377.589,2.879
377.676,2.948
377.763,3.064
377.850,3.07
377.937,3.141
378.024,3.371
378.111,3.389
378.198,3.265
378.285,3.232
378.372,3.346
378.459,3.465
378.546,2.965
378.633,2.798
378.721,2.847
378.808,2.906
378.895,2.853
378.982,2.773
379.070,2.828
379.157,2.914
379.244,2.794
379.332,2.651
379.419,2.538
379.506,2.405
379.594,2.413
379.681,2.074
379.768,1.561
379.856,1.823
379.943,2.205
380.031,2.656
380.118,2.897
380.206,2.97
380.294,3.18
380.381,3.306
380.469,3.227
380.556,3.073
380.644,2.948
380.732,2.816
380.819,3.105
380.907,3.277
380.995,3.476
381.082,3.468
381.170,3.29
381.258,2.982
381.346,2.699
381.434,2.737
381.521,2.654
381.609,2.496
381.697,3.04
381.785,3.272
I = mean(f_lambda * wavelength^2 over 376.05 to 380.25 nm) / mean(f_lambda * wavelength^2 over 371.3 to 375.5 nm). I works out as 1.19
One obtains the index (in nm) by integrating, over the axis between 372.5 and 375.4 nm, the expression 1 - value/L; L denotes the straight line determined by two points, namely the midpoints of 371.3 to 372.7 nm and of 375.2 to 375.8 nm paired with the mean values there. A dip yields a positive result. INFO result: 0.41 nm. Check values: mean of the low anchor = 2.49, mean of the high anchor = 2.81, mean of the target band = 2.29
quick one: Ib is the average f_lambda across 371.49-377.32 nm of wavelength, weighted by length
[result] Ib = 2.4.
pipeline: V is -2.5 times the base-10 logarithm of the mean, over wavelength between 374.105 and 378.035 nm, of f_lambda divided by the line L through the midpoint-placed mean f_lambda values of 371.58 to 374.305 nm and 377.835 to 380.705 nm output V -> 0.02 mag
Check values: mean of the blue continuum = 2.35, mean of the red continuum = 2.84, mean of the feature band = 2.55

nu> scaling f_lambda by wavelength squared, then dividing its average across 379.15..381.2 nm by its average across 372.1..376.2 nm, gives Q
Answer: 1.2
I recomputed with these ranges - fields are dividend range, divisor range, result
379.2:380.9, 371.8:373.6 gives 1.25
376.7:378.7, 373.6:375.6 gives 1.22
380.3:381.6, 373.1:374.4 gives 1.41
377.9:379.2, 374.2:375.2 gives 1.48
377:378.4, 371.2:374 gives 1.26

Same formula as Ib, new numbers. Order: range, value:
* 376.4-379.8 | 2.75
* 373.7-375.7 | 2.43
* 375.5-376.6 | 2.73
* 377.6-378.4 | 3.19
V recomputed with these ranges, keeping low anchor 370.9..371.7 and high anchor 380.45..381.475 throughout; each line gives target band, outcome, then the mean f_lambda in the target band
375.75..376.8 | 0.10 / 2.6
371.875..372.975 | 0.16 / 2.32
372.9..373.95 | 0.26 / 2.14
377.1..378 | 0.03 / 2.83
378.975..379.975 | 0.25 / 2.4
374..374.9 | 0.16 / 2.39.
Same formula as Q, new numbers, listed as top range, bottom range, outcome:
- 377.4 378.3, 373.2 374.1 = 1.50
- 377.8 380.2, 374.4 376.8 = 1.15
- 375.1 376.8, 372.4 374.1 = 1.16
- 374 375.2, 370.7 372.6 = 0.93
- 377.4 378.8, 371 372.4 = 1.32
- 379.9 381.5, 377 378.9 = 1.05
